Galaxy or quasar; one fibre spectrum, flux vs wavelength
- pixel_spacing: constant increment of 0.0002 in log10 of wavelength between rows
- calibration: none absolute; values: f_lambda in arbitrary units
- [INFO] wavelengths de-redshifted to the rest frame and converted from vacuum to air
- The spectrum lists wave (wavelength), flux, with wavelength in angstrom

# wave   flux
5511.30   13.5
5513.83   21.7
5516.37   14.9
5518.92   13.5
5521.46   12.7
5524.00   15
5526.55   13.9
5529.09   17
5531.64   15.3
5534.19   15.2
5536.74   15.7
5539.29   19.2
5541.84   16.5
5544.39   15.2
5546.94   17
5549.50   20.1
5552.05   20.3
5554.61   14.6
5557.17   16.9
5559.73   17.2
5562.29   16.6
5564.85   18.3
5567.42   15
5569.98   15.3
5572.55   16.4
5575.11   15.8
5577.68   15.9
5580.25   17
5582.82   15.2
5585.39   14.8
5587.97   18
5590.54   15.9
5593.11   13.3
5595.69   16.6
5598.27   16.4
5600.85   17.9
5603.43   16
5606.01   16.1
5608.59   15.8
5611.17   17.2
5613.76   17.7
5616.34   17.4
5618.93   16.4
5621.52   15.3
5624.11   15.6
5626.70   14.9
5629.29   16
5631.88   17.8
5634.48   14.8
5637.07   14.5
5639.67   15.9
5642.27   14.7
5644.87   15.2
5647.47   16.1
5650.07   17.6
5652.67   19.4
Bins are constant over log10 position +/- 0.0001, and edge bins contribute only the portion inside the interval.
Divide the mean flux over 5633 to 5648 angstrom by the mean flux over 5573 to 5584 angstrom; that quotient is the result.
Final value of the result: 0.95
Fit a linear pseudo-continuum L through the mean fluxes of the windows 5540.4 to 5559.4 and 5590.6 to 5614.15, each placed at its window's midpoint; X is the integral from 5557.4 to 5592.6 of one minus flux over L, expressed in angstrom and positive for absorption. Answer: 1.2 angstrom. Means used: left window 17.2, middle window 16.2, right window 16.3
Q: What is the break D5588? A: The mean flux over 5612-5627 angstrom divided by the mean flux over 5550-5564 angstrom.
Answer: 0.94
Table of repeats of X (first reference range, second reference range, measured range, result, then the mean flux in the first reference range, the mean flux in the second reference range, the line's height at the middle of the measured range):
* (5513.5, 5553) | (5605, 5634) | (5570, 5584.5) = 0.32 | 16.3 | 16.3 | 16.3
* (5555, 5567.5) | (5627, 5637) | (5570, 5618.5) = 0.26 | 16.8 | 15.9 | 16.4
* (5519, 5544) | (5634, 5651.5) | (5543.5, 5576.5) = -2.79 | 15.5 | 15.6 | 15.5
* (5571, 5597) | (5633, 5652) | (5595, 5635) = -1.56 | 15.9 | 15.7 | 15.8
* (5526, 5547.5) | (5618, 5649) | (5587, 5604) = -0.49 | 16.2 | 15.6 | 15.8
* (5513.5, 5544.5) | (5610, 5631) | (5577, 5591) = -0.07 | 15.7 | 16.3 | 16.1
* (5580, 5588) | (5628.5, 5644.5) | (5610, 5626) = -0.87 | 15.9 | 15.6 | 15.7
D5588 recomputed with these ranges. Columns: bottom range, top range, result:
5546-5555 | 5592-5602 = 0.87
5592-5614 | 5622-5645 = 0.95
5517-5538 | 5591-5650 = 1.08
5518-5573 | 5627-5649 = 0.96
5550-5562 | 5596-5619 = 0.97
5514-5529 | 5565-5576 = 1.07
